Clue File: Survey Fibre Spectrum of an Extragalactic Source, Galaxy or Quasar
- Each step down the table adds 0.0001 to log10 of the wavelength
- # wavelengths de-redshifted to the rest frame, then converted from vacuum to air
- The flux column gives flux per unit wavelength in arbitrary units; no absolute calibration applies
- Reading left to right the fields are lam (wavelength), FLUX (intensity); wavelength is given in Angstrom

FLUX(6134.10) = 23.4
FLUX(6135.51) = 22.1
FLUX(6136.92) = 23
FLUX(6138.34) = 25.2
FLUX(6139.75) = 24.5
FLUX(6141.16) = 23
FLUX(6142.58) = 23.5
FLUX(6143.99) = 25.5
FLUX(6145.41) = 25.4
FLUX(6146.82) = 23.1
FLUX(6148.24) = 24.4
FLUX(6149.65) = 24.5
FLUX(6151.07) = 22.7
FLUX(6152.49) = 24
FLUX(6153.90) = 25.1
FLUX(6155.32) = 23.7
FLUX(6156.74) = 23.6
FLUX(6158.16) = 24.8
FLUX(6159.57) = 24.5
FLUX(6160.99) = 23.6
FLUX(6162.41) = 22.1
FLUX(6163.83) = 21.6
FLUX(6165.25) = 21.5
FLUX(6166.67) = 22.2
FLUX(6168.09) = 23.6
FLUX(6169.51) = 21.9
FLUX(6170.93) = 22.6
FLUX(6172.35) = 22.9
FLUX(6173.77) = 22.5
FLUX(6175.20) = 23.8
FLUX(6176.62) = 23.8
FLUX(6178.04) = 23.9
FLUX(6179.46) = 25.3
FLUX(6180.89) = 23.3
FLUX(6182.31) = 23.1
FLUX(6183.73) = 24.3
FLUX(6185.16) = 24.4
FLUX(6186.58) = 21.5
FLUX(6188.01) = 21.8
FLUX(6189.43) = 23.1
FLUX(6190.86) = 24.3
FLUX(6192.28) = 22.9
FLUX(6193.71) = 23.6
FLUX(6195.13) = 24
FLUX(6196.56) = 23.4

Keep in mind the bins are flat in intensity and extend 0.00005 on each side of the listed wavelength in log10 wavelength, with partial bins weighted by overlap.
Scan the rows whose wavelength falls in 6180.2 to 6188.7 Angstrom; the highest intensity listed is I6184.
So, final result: 24.4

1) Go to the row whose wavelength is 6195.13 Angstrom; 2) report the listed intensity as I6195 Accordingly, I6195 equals 24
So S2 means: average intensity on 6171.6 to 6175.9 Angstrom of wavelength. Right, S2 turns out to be 23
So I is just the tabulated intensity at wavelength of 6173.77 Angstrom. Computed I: 22.5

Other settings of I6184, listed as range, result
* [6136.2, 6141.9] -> 25.2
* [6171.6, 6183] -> 25.3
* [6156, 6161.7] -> 24.8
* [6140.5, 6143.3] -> 23.5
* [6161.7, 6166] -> 22.1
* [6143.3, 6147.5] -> 25.5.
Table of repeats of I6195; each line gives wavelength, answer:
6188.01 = 21.8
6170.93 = 22.6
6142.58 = 23.5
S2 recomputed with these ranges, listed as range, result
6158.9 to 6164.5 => 22.9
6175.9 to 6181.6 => 24.1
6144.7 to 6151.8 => 24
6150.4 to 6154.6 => 24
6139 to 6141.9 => 23.8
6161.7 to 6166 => 21.7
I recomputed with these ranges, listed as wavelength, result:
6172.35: 22.9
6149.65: 24.5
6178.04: 23.9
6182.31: 23.1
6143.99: 25.5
